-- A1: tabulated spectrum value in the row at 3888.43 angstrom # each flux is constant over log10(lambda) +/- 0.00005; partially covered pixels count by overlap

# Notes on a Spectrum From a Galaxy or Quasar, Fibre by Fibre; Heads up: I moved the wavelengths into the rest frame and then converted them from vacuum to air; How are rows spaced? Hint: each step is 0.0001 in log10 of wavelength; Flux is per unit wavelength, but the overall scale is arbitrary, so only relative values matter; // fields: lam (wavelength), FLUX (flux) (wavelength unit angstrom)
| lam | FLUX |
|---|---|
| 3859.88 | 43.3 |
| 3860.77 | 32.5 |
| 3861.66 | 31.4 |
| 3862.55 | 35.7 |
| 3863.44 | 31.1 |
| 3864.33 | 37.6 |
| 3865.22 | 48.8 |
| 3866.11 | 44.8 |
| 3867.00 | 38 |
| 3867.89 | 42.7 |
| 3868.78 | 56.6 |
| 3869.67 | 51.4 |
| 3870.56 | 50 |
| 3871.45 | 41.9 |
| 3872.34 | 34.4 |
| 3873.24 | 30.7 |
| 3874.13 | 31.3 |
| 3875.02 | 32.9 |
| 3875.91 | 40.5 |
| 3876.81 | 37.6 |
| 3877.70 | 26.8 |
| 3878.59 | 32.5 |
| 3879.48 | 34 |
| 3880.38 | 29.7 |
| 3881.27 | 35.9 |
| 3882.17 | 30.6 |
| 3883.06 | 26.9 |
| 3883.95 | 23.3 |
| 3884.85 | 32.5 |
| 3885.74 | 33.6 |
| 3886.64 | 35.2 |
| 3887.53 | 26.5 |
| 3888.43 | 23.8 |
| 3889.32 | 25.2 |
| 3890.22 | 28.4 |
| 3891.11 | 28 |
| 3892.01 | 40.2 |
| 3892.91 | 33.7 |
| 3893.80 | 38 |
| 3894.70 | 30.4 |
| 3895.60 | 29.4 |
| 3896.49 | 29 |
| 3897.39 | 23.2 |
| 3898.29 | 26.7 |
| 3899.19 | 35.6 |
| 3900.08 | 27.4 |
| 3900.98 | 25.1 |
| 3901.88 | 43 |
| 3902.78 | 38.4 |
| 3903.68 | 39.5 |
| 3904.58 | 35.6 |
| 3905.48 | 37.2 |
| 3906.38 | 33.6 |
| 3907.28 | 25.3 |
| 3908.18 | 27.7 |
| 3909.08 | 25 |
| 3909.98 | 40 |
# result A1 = 23.8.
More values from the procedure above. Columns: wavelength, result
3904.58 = 35.6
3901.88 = 43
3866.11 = 44.8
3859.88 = 43.3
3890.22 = 28.4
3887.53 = 26.5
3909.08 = 25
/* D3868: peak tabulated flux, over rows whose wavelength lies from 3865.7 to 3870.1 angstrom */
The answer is 56.6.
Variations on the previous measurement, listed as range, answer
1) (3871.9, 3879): 40.5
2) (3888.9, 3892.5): 40.2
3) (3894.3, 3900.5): 35.6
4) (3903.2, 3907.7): 39.5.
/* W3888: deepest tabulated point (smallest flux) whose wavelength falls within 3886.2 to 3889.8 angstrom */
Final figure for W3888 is 23.8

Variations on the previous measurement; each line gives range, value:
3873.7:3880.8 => 26.8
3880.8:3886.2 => 23.3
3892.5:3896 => 29.4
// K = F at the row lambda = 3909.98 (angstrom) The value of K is 40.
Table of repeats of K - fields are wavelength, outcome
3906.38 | 33.6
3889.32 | 25.2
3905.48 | 37.2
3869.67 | 51.4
